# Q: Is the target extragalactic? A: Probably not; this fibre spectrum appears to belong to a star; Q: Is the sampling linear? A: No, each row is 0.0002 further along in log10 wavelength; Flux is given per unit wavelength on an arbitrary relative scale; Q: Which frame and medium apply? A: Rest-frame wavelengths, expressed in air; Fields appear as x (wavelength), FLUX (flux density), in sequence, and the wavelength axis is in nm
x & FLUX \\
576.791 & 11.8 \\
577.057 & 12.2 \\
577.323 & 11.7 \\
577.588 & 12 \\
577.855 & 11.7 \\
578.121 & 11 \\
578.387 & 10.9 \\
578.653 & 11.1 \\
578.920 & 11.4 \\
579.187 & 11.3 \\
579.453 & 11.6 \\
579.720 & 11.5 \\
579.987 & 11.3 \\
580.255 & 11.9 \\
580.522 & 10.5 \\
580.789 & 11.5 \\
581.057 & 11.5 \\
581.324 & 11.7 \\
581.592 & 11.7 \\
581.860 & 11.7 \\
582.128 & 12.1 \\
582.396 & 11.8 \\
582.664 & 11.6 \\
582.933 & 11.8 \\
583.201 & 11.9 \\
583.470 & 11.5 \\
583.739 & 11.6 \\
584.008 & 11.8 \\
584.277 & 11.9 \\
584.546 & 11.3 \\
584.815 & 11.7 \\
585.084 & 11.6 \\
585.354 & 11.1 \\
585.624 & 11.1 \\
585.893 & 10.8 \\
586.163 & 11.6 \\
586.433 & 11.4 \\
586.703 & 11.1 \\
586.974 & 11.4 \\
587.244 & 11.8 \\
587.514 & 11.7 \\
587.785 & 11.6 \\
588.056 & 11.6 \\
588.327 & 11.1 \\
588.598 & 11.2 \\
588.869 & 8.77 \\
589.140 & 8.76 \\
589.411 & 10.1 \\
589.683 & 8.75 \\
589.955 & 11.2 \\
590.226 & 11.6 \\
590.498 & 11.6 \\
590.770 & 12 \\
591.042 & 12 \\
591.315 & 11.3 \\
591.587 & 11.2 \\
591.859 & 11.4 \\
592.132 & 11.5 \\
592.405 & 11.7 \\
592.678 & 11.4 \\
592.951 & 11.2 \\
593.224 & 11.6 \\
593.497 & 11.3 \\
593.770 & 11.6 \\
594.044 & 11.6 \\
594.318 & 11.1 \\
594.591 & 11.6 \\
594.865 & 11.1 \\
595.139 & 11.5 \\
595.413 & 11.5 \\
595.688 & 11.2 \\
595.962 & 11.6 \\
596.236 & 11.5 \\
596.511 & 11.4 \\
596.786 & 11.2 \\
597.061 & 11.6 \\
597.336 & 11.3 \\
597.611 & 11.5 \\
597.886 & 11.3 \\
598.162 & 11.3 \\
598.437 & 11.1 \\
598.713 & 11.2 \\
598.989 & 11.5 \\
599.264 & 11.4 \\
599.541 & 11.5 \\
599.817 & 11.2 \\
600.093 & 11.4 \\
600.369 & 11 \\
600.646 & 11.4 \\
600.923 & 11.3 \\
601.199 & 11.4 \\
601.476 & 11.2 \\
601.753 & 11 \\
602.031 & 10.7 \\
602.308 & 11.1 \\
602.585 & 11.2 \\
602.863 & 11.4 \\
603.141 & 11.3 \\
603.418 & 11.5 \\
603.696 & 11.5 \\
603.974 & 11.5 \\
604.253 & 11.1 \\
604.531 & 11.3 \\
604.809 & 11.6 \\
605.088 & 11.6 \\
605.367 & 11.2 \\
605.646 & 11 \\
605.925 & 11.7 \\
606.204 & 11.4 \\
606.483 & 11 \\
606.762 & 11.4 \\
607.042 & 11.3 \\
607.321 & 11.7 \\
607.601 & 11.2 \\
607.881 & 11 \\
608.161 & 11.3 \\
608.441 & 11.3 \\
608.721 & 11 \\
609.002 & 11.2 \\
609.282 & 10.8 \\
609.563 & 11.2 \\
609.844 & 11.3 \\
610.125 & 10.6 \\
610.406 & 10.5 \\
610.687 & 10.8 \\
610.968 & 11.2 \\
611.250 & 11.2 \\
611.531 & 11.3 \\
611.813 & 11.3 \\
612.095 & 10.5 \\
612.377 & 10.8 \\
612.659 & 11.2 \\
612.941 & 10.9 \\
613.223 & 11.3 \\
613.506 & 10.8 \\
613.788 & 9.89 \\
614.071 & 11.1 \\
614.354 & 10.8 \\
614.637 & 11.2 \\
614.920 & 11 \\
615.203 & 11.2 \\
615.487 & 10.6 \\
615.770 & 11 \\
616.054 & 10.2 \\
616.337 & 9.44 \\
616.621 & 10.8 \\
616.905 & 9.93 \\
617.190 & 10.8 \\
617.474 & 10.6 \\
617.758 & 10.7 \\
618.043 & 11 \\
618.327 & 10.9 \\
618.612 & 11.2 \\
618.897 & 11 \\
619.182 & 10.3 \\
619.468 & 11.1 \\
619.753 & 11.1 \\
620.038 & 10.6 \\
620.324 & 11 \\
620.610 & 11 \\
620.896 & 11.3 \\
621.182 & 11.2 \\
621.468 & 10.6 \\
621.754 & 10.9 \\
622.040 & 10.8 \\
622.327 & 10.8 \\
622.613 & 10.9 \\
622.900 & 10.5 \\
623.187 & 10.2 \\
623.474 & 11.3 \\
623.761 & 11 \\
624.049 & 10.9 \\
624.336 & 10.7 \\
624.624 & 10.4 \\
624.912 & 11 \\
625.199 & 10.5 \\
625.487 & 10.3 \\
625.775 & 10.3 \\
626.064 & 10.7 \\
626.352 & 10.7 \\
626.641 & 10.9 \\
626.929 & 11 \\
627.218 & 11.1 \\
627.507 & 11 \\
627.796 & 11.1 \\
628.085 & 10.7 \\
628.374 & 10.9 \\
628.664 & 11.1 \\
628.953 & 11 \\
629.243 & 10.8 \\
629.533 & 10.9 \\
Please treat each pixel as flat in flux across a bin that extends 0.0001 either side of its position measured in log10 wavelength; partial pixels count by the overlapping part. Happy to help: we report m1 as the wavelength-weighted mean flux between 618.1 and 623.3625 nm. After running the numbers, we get 10.9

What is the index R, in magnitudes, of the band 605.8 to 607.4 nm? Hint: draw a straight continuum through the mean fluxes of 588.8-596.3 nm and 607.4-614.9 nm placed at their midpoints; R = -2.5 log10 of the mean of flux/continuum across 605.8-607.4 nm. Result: -0.04 mag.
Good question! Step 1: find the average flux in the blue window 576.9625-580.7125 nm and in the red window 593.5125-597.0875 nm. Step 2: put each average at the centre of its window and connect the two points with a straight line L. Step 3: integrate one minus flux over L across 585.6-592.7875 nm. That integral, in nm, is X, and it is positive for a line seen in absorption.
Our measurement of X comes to 0.202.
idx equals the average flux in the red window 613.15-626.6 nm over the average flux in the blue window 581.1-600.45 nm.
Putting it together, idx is 0.95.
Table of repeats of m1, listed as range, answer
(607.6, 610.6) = 11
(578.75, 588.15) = 11.5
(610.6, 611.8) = 11.2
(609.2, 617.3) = 10.8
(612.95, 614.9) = 10.9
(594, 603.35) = 11.3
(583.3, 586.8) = 11.4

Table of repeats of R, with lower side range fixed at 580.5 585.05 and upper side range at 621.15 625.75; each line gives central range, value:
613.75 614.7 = 0.014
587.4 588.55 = 0.006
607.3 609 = -0.013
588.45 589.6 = 0.188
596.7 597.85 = -0.008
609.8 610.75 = 0.028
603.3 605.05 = -0.025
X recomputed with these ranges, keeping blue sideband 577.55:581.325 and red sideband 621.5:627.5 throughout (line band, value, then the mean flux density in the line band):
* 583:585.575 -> -0.07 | 11.6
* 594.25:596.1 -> -0.04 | 11.4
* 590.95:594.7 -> -0.09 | 11.5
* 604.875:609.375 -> -0.11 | 11.3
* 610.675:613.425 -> -0.03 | 11.1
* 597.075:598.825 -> -0.03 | 11.3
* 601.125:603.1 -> -0.02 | 11.1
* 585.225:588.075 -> -0.03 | 11.4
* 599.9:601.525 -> -0.03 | 11.3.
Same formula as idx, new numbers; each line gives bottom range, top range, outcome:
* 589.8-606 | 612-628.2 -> 0.95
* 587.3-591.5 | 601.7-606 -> 1.04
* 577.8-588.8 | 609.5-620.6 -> 0.95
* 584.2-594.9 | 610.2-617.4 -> 0.96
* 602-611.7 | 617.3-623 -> 0.97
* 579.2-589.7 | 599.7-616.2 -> 0.98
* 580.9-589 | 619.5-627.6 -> 0.94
